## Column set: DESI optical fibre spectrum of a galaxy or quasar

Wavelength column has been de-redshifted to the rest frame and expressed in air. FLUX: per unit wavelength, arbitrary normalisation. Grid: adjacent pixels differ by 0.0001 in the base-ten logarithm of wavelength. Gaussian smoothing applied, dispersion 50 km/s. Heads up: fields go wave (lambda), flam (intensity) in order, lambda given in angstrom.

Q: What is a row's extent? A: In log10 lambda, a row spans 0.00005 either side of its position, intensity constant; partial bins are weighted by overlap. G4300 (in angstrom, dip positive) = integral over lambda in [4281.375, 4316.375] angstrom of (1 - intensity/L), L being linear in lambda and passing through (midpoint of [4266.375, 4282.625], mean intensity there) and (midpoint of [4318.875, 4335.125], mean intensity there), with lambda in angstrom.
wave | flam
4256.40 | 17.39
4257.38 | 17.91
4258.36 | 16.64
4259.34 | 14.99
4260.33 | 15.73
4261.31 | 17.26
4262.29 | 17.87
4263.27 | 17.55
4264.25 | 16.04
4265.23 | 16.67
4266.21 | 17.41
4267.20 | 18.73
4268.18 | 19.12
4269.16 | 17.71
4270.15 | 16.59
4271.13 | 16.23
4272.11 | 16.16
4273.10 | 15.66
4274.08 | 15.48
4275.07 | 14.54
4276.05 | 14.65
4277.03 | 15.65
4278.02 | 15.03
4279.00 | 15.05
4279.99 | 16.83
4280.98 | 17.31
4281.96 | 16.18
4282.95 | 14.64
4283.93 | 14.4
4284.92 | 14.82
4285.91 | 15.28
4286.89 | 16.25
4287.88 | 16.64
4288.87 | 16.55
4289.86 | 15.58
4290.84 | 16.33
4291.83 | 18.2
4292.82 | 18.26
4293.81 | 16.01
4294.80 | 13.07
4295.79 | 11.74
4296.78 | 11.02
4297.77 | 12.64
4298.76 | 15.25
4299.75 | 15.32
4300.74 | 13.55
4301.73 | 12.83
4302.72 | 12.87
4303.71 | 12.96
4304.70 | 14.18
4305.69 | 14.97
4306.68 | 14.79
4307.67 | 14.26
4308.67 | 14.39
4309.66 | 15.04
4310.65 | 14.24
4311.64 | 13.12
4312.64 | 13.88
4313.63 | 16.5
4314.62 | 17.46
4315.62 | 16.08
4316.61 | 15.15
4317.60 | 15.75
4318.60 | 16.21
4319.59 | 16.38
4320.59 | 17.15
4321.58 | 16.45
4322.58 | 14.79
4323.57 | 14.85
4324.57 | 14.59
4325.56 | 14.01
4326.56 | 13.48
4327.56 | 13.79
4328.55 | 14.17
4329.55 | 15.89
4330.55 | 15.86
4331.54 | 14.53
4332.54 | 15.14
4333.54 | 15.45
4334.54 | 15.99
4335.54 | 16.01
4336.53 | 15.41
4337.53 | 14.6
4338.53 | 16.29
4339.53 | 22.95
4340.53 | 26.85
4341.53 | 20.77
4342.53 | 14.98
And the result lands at 2.1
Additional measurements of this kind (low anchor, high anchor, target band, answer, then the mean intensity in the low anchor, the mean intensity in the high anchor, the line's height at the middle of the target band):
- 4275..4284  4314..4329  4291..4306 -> 1.2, 15.5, 15.4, 15.5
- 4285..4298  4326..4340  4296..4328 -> 1.8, 15.2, 15.7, 15.4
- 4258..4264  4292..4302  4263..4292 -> -1.4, 16.6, 14.1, 15.5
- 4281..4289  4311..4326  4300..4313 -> 1.3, 15.7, 15.5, 15.6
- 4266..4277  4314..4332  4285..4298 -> 0.7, 16.5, 15.4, 16.1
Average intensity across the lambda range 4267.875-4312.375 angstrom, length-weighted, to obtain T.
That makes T 15.1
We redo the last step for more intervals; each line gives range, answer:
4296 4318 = 14.3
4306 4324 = 15.4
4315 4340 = 15.6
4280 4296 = 15.8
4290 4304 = 14.3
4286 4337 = 15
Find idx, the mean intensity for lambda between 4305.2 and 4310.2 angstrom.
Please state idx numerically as 14.7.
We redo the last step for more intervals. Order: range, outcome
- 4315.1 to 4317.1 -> 15.6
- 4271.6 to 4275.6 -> 15.5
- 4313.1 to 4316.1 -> 16.6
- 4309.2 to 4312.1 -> 14.2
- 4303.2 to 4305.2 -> 13.6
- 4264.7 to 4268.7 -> 18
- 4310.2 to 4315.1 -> 15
